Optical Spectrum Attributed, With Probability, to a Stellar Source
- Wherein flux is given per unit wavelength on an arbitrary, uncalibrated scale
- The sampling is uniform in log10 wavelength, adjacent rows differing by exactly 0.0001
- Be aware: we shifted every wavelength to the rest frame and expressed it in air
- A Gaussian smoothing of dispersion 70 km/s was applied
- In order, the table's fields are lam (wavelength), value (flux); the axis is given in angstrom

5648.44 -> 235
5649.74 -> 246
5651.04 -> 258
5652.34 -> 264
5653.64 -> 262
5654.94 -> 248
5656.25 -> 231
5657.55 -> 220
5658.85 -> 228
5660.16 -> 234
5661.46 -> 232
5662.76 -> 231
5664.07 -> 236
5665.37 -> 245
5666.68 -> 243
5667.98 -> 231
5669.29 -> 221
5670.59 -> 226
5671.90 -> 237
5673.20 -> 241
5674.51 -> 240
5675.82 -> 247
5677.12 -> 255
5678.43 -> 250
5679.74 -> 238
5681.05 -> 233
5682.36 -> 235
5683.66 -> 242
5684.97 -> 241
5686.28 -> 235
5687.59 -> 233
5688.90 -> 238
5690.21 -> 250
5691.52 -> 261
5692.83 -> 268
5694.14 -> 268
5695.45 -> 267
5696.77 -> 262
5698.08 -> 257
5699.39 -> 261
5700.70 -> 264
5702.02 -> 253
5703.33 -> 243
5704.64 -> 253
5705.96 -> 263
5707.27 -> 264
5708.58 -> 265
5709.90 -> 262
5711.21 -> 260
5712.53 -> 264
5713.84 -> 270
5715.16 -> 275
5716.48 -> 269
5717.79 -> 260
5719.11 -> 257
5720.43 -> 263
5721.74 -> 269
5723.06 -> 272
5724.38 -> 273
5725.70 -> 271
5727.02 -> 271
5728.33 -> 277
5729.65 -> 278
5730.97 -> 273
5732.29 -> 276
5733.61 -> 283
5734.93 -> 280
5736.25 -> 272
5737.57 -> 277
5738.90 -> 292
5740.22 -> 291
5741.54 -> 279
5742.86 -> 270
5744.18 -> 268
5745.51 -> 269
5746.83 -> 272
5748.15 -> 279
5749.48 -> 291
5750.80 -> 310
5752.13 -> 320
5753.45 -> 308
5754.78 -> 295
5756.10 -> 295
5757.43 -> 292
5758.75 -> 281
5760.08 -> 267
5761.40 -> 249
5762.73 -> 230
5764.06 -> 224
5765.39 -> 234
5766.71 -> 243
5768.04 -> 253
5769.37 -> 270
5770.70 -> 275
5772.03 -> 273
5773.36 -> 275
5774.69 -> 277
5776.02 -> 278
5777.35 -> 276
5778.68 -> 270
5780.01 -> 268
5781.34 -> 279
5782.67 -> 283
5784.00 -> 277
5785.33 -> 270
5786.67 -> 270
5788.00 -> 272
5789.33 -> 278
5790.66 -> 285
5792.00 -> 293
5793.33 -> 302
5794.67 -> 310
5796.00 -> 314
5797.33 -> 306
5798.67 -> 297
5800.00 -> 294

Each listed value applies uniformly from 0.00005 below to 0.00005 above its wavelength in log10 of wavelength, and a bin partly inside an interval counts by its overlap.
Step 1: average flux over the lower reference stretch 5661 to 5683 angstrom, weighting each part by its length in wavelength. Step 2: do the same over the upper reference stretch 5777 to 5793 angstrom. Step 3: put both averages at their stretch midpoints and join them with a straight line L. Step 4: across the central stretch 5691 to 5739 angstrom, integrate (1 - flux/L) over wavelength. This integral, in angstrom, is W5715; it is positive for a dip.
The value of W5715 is -2.7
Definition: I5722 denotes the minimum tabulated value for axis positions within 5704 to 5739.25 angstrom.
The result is 253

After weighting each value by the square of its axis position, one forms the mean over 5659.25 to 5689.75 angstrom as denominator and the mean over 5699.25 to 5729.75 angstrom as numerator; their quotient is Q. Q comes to 1.1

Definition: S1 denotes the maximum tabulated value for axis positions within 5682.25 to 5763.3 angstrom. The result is 320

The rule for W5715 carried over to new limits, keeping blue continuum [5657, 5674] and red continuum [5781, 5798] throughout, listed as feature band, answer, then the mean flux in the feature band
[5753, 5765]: 0.2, 270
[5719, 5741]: -1.2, 275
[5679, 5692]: 0.1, 240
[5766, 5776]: 0.4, 267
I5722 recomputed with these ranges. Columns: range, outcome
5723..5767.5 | 224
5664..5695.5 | 221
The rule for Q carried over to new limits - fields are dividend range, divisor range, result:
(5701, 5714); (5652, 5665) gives 1.11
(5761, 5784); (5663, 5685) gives 1.14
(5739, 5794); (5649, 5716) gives 1.14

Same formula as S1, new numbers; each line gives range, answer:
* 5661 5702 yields 268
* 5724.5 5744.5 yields 292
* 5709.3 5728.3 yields 275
